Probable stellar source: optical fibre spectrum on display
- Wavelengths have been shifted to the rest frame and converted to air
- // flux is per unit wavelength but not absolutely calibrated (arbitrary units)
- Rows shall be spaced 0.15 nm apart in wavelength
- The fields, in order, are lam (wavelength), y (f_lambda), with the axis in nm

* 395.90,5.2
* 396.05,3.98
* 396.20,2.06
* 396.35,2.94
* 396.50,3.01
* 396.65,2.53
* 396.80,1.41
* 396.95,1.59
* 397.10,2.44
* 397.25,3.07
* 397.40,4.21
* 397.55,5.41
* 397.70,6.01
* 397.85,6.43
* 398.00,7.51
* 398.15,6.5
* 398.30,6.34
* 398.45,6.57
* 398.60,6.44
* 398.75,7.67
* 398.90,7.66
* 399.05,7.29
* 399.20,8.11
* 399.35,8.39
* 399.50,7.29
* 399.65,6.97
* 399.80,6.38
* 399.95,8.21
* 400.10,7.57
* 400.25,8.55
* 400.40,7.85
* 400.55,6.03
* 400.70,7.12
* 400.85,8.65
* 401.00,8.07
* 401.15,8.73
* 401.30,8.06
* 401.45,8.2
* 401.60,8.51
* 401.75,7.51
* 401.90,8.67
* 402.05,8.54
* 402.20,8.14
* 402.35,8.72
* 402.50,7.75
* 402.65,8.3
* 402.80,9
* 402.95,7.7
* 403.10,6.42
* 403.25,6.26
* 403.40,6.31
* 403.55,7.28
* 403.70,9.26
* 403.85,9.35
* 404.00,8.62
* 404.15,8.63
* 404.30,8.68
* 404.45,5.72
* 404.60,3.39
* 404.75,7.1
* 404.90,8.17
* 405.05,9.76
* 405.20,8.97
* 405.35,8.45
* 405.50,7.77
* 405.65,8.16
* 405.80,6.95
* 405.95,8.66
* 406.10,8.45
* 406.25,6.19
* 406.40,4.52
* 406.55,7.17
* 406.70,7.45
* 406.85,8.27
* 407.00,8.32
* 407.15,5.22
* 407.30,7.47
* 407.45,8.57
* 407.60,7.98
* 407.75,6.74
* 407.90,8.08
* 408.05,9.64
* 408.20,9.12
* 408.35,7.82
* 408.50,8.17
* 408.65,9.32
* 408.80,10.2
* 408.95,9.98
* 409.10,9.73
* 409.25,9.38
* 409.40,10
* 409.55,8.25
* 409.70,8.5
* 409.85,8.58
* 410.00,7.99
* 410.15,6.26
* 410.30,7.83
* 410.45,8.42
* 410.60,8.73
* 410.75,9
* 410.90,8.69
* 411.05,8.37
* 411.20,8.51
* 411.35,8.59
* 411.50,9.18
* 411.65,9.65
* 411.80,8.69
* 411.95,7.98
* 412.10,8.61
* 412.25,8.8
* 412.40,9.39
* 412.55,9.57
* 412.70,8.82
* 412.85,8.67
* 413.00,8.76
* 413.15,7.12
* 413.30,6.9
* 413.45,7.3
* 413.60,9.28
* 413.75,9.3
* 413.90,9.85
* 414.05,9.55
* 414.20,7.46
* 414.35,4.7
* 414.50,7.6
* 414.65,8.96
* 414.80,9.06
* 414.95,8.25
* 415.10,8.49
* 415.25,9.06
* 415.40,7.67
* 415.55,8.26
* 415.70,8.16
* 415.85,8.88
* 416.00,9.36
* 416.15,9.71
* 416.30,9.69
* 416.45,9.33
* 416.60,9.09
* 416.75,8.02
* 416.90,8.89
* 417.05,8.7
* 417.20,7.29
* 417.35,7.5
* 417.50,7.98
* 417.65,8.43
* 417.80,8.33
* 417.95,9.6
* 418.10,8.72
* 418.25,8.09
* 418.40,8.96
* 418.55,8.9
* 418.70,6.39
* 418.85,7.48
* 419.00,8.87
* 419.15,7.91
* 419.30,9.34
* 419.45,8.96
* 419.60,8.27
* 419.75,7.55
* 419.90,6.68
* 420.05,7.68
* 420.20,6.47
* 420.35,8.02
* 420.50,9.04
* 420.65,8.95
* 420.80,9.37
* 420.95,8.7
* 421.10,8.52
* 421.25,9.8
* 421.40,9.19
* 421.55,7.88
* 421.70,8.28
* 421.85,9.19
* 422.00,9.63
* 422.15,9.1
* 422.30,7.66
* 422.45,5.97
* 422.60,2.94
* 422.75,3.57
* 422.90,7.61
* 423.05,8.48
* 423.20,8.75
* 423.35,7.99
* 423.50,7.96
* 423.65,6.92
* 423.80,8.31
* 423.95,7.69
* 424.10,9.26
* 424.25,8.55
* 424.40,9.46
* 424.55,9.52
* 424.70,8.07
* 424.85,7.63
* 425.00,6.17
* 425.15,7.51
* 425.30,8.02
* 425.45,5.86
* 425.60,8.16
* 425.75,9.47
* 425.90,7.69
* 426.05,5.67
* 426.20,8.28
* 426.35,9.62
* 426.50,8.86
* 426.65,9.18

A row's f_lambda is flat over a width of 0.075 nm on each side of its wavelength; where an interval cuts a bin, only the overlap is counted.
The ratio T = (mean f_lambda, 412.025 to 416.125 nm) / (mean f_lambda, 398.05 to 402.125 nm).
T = 1.11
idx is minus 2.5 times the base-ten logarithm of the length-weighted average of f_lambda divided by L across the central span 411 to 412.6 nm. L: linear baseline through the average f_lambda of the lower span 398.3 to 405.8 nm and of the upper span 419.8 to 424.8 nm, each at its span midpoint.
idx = -0.12 mag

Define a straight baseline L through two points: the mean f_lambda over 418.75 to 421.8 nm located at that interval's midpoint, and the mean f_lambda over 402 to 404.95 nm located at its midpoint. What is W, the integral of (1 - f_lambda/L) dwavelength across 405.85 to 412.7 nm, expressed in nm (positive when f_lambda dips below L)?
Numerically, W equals -0.400 nm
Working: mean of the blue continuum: 7.66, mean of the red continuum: 8.34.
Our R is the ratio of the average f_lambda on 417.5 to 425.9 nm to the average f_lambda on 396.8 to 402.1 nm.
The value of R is 1.2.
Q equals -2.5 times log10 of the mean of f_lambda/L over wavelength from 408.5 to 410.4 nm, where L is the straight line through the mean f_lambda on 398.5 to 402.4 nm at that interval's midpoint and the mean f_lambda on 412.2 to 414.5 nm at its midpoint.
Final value -0.081 mag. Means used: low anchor 7.81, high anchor 8.33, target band 8.8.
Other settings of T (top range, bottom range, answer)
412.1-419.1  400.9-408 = 1.09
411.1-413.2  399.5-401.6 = 1.13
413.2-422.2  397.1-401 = 1.24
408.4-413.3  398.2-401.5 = 1.16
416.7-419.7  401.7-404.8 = 1.08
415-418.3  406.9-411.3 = 1.02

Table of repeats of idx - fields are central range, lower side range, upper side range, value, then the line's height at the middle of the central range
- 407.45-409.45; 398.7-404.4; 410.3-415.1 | -0.08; 8.27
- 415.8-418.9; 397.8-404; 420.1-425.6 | -0.09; 7.88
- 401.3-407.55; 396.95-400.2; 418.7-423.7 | -0.14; 6.8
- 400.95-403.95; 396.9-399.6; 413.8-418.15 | -0.20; 6.67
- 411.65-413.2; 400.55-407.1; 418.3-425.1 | -0.11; 7.9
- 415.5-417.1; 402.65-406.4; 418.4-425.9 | -0.13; 7.89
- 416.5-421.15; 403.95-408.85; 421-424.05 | -0.07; 7.79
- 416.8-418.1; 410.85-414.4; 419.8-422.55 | 0.00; 8.38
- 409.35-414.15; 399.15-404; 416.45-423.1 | -0.08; 8.01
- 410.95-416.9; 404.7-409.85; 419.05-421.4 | -0.04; 8.3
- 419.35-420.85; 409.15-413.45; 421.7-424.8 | -0.01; 8.02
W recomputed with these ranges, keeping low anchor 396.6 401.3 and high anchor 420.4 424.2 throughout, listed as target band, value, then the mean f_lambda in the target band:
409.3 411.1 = -0.30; 8.4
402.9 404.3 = -0.22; 7.81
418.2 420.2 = -0.05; 8.02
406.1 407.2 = 0.01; 6.89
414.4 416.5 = -0.32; 8.69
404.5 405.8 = -0.15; 7.64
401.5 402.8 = -0.33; 8.31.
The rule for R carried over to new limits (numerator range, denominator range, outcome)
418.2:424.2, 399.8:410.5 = 1.00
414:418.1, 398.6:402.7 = 1.07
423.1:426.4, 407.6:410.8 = 0.93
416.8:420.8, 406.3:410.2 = 1.00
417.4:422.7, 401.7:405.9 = 1.04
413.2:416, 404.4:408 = 1.12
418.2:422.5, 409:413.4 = 0.97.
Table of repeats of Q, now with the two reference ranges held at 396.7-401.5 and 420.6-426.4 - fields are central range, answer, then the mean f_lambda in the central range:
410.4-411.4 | -0.19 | 8.62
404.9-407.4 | -0.10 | 7.64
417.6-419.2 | -0.09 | 8.34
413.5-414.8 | -0.13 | 8.36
